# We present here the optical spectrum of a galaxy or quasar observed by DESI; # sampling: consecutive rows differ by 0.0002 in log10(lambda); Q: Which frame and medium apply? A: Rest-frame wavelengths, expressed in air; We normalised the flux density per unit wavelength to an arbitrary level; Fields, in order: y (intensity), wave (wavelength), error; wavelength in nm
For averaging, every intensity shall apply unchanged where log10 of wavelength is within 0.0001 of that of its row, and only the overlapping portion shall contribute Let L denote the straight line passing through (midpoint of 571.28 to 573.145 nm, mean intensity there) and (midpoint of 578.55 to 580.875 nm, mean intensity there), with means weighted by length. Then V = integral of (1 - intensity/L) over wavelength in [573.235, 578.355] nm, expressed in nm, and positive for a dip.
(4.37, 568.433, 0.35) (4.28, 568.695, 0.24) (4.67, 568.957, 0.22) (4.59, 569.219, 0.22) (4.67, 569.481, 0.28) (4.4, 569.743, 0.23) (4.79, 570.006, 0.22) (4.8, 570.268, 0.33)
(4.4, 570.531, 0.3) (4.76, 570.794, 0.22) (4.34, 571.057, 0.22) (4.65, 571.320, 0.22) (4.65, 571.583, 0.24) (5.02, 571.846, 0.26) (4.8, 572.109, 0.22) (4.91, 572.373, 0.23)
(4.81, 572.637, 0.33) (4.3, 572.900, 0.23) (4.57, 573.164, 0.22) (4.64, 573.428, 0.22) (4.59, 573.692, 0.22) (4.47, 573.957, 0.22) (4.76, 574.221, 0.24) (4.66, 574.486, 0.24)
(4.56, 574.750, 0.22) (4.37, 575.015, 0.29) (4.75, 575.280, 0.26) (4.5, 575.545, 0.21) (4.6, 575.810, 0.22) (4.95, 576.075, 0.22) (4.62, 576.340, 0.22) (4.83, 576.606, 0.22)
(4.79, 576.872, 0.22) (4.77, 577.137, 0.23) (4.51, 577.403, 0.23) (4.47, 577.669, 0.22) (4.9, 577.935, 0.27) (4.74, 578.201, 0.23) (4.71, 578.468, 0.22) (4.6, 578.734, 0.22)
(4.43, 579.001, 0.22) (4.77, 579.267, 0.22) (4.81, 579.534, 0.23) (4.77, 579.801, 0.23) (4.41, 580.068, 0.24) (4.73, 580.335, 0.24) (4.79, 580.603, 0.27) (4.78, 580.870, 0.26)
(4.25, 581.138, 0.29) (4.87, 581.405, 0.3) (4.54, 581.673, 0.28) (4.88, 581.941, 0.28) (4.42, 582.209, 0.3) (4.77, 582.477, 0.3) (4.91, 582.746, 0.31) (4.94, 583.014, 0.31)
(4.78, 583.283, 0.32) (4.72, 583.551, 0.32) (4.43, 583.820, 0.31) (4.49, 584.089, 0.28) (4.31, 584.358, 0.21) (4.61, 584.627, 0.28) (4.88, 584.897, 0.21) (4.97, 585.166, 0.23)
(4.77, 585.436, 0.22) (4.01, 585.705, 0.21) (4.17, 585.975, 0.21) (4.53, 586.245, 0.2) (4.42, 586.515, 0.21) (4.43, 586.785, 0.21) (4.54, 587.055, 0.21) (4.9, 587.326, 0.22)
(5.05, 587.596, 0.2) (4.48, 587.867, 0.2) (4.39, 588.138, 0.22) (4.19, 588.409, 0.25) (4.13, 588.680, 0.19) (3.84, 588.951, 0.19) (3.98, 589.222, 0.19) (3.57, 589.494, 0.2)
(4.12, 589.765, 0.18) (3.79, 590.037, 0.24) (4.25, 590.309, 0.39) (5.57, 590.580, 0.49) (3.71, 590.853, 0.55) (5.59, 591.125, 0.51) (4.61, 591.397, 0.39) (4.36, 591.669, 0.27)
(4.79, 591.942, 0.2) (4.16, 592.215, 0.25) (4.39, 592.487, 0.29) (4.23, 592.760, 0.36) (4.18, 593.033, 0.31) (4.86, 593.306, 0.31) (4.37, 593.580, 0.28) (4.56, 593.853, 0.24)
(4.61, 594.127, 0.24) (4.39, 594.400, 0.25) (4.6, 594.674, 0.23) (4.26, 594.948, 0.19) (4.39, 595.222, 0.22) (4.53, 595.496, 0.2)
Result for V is 0.05 nm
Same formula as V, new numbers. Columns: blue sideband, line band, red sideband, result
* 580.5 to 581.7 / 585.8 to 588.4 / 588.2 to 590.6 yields -0.164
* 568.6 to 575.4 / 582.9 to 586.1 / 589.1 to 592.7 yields -0.092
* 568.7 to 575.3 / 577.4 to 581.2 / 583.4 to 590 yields -0.117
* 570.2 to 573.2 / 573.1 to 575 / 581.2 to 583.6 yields 0.037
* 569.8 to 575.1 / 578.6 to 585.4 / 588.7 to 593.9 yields -0.271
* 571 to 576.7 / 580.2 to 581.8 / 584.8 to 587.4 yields -0.023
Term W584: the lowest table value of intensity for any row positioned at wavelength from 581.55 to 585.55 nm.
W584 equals 4.31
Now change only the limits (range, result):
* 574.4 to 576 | 4.37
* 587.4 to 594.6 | 3.57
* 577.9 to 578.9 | 4.6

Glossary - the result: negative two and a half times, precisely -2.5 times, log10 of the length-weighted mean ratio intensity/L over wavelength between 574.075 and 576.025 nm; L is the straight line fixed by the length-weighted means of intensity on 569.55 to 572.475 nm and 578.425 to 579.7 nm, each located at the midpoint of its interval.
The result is 0.01 mag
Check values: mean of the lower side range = 4.68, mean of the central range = 4.61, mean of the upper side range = 4.67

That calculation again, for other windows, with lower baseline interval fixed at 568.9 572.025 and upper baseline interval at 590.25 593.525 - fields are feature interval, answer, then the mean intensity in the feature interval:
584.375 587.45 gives 0.01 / 4.55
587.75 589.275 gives 0.10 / 4.18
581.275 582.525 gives -0.02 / 4.69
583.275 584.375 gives 0.01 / 4.55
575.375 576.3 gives -0.01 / 4.68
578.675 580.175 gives -0.01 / 4.64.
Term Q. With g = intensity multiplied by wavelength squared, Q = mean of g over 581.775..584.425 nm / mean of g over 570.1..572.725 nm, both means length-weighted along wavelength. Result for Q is 1.03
